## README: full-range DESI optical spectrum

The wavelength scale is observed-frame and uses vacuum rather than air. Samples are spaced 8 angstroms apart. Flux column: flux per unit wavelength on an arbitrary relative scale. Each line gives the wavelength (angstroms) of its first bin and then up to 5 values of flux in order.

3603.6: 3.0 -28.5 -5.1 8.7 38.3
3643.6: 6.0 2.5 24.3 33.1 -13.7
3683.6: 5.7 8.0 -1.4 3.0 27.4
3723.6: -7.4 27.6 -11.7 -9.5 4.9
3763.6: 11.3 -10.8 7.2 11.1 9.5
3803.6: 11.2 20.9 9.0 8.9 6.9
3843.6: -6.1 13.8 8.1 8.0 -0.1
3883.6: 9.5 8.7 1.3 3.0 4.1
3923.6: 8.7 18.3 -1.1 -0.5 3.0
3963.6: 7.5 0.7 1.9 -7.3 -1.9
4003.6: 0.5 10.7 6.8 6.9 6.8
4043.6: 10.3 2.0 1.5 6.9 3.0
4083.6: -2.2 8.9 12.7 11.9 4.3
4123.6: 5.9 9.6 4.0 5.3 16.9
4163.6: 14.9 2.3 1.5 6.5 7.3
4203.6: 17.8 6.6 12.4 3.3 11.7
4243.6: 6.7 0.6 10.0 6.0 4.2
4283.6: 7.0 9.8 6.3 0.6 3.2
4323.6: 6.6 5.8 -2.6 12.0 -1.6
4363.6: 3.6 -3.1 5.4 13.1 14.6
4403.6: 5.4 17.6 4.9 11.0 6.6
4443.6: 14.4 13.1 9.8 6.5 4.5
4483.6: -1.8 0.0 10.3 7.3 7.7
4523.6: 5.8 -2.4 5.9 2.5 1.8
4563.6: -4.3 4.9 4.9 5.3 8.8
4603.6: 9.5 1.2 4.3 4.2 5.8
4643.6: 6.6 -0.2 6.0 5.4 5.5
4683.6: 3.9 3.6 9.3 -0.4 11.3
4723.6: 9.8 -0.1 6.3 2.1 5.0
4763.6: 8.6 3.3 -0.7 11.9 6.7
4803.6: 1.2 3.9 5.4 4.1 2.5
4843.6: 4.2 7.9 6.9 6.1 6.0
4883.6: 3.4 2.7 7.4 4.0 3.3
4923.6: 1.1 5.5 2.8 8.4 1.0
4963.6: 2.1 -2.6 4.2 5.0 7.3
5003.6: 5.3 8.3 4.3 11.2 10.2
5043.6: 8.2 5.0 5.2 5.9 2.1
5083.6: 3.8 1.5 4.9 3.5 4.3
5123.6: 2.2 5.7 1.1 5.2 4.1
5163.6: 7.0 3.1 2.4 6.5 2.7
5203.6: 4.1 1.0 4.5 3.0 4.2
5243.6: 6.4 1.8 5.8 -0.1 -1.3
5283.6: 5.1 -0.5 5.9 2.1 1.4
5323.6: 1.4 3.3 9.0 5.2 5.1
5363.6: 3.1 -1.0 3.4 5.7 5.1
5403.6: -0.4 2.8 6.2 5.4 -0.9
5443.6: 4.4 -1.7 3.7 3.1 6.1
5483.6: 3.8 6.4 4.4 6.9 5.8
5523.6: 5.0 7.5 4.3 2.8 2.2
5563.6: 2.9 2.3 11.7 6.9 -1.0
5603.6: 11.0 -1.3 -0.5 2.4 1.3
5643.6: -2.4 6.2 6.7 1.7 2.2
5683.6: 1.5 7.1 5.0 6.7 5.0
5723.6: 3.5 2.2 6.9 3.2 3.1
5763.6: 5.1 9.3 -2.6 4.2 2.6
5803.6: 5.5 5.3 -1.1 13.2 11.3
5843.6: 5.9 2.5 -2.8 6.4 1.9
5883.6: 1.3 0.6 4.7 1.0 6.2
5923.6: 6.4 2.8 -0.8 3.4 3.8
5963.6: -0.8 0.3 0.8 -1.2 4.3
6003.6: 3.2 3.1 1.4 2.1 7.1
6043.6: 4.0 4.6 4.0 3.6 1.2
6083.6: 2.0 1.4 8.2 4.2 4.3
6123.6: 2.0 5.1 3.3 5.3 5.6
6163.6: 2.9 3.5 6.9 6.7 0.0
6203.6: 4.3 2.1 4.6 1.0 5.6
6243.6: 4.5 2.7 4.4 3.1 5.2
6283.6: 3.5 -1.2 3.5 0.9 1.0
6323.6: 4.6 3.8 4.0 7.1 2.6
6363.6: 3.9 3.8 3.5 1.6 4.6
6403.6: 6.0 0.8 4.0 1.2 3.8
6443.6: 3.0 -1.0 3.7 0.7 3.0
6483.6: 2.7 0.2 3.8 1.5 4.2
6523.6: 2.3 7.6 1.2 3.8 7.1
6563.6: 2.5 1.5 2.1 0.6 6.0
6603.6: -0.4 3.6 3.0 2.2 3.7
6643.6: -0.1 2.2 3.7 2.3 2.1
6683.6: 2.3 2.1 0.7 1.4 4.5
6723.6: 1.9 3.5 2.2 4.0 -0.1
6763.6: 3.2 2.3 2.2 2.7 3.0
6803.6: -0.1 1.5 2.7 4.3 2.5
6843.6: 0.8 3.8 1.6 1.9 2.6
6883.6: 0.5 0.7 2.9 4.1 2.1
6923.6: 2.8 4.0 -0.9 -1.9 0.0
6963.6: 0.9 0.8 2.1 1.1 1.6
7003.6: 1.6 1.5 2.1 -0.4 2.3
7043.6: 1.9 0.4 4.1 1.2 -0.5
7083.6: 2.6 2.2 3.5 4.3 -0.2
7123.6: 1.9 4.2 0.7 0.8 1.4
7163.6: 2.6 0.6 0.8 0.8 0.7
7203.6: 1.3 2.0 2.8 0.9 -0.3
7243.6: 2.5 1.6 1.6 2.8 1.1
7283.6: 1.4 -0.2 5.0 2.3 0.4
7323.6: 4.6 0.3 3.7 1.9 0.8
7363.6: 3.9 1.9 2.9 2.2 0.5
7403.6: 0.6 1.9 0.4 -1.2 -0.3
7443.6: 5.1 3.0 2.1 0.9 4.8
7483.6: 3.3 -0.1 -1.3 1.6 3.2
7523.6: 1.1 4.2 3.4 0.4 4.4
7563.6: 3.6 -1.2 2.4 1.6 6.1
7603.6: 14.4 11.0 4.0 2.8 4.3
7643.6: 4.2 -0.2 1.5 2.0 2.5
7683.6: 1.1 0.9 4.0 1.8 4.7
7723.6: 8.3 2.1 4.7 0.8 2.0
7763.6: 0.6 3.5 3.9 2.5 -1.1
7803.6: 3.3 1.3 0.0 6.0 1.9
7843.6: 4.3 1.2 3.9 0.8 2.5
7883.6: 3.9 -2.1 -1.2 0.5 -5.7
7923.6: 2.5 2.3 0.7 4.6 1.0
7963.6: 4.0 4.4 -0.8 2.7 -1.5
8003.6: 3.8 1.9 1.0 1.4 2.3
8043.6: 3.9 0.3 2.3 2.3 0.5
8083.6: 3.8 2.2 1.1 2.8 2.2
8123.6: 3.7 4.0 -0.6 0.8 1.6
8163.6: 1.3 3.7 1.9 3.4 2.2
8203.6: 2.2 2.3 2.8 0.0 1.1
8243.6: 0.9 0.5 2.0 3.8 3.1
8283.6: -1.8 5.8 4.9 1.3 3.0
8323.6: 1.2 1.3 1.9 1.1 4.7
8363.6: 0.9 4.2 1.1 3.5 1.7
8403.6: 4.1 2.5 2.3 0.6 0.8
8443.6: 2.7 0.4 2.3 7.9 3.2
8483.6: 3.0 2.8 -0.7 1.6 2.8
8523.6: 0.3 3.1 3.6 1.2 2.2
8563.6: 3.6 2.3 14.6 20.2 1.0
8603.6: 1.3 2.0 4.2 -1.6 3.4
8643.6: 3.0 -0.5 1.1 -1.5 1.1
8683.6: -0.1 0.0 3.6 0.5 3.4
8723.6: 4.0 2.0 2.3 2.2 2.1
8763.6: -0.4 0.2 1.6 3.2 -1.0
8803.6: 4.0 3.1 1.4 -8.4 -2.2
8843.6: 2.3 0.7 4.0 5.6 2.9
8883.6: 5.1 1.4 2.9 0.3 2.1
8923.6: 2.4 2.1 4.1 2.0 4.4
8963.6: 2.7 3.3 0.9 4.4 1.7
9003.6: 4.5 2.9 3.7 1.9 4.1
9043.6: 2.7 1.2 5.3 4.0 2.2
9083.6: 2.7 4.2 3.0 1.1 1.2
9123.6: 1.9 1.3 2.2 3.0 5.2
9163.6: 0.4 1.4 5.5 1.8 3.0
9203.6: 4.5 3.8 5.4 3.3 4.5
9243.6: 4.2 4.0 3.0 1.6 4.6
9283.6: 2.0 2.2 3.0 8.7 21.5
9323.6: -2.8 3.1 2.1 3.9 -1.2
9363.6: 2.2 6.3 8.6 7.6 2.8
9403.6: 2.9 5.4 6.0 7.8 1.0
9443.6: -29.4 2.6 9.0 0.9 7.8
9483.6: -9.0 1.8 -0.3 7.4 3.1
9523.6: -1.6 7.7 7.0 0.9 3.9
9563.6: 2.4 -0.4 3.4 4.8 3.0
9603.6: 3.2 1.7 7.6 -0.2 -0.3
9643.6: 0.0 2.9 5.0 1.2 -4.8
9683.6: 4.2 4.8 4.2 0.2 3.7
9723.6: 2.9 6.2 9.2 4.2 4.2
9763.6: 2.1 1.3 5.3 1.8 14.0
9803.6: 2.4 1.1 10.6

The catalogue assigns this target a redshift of 1.30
